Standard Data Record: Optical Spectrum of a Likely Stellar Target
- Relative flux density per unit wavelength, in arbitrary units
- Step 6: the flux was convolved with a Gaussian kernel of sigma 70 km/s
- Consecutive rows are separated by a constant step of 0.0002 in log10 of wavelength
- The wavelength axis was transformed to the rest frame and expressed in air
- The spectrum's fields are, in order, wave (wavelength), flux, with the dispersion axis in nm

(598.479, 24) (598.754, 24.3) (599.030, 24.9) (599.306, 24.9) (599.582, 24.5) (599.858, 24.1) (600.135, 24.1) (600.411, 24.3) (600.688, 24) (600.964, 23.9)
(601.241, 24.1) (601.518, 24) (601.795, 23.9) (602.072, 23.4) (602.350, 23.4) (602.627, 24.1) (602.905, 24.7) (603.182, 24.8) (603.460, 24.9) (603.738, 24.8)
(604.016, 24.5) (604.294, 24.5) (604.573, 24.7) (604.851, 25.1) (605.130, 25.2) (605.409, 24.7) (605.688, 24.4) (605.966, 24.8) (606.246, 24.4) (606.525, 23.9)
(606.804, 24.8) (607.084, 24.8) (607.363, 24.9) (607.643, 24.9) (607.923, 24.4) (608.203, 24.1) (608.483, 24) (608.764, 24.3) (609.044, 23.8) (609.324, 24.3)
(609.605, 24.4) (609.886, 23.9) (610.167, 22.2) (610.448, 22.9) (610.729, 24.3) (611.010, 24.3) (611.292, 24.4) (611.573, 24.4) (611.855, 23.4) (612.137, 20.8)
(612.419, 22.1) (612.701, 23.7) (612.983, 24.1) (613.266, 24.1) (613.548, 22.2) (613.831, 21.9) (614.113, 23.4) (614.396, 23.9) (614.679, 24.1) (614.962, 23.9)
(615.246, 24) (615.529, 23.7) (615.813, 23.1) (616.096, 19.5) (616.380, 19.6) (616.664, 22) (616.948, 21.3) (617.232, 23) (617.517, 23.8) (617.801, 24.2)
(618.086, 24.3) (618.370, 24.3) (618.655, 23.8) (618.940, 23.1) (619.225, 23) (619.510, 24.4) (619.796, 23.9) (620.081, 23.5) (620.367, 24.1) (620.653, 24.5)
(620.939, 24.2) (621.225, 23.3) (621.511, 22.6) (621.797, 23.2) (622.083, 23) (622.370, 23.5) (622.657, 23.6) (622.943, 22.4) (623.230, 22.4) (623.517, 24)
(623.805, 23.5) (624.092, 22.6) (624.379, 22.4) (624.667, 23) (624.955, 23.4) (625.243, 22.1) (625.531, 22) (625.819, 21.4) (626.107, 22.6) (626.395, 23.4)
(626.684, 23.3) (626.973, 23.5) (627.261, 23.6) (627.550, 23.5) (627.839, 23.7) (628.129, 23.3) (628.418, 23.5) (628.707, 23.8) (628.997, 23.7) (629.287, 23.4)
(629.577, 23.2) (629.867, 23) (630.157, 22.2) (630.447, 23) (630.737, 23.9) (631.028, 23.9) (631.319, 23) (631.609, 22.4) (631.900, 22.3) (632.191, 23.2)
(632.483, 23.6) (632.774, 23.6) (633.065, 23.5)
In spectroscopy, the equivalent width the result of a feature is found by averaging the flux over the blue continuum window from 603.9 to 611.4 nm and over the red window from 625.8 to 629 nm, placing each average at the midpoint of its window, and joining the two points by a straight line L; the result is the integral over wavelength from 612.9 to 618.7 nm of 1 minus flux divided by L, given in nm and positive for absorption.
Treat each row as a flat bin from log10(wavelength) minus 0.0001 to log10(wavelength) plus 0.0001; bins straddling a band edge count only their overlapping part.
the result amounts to 0.214 nm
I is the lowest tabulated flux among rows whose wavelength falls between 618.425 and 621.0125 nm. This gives 23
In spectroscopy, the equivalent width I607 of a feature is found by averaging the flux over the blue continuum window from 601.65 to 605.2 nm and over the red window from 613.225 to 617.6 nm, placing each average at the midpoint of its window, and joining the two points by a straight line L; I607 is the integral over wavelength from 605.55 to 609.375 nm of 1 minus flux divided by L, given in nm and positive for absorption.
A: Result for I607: -0.09 nm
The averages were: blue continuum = 24.4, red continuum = 22.7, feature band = 24.4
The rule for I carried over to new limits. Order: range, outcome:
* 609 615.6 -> 20.8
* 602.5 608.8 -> 23.9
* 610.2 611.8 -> 22.9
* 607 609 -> 24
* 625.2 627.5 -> 21.4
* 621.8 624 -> 22.4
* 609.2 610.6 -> 22.2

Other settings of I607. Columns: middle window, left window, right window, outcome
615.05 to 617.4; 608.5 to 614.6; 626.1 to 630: 0.138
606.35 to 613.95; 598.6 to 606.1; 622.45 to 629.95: 0.071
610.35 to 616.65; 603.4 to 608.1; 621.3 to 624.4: 0.233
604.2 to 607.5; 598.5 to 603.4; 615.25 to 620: -0.116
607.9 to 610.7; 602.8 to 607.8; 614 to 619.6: 0.038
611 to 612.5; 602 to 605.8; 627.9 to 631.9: 0.059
